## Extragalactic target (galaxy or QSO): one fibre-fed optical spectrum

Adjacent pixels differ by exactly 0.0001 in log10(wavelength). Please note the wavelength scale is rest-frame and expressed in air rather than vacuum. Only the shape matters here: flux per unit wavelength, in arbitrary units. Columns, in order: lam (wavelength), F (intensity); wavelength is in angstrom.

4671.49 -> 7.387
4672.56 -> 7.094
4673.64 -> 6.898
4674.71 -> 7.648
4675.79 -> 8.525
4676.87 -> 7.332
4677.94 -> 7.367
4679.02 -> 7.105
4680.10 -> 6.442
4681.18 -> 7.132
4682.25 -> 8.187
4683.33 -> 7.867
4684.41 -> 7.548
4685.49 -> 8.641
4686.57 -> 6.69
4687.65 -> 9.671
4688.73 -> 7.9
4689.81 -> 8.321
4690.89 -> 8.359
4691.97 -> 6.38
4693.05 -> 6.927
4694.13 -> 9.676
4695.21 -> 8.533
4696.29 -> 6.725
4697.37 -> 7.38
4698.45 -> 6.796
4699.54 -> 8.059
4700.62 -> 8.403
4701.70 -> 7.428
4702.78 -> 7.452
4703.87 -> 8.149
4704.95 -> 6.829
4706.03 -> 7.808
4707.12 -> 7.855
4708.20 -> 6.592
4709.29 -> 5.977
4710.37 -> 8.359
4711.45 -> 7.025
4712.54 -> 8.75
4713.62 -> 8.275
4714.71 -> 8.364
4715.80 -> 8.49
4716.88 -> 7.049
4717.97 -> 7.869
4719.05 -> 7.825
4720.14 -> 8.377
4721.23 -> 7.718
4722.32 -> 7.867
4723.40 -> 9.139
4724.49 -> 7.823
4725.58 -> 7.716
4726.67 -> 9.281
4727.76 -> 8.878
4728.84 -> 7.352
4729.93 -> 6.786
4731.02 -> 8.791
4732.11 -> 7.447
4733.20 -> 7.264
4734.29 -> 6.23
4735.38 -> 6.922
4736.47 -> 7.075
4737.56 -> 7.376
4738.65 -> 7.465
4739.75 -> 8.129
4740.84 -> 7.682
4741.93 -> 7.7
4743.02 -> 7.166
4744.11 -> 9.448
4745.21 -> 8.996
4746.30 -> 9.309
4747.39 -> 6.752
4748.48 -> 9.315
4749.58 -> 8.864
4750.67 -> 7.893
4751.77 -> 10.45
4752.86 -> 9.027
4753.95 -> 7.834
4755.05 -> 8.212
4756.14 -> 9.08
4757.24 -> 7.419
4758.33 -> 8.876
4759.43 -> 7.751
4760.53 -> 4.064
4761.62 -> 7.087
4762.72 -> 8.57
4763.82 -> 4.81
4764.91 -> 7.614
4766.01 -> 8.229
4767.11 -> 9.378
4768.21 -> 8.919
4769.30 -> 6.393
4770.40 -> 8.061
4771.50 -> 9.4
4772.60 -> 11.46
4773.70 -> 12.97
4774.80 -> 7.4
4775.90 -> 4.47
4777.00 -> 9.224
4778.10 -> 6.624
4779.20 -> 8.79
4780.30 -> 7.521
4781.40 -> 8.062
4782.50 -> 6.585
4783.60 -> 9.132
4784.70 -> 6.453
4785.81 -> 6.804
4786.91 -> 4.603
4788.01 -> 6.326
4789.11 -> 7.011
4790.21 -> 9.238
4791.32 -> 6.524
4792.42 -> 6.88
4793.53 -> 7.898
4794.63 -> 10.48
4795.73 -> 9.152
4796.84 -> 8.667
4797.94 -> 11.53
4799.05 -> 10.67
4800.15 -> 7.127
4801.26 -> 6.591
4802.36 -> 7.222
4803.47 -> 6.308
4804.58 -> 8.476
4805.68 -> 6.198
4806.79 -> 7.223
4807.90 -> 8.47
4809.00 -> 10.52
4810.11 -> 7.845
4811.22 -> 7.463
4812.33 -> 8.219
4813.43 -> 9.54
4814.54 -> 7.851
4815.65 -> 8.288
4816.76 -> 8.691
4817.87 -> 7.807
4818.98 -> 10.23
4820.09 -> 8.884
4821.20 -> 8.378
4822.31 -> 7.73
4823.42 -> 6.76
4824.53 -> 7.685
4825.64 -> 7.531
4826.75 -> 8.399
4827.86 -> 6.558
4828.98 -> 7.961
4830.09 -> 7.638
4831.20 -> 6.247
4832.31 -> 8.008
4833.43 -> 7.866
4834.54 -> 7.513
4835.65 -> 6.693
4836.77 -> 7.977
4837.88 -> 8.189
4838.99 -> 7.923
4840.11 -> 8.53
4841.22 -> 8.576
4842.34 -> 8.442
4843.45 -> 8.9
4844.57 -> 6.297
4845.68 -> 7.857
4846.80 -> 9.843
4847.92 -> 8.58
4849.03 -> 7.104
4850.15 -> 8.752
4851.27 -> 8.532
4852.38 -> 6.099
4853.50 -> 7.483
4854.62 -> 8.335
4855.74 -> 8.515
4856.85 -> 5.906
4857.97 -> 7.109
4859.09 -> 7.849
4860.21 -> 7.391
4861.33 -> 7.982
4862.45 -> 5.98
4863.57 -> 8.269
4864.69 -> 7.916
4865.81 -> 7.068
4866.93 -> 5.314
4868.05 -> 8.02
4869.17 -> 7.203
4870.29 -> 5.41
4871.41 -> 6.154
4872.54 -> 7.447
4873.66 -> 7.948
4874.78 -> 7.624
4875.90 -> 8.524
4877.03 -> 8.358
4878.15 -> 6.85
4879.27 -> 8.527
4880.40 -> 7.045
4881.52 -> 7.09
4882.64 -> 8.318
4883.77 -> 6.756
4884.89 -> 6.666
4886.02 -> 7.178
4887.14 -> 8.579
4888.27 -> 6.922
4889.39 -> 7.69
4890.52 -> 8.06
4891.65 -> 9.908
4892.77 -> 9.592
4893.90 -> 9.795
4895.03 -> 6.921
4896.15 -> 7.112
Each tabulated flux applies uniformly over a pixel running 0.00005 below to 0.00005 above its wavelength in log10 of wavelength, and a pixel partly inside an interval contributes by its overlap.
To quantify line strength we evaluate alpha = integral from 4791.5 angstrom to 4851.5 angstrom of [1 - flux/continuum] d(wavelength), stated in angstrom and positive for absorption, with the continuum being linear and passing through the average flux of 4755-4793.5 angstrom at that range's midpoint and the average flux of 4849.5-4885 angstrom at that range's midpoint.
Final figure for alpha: -4.46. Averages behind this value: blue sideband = 7.71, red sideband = 7.4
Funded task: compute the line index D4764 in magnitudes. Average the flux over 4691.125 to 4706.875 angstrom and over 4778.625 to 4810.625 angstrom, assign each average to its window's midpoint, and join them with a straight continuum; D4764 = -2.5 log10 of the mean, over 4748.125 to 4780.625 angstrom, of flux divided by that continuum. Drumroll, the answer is -0.05 mag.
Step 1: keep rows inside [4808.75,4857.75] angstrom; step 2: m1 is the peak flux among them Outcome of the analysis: 10.52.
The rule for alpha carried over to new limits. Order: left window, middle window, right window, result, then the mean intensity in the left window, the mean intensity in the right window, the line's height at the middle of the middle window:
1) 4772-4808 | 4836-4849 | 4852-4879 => -1.2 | 7.94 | 7.3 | 7.5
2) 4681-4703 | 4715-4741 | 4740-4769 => 0.6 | 7.83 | 8.08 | 7.98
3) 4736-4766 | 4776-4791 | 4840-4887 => 1.0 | 7.93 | 7.57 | 7.83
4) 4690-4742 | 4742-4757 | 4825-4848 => -1.6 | 7.72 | 7.87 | 7.76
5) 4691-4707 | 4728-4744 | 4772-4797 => 0.6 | 7.64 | 7.91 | 7.76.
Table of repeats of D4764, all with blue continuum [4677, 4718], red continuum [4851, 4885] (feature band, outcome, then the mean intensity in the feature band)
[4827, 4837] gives 0.00 mag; 7.39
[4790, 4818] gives -0.11 mag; 8.26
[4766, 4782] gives -0.13 mag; 8.46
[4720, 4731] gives -0.07 mag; 8.12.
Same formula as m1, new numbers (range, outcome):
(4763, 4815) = 12.97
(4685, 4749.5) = 9.676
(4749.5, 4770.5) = 10.45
